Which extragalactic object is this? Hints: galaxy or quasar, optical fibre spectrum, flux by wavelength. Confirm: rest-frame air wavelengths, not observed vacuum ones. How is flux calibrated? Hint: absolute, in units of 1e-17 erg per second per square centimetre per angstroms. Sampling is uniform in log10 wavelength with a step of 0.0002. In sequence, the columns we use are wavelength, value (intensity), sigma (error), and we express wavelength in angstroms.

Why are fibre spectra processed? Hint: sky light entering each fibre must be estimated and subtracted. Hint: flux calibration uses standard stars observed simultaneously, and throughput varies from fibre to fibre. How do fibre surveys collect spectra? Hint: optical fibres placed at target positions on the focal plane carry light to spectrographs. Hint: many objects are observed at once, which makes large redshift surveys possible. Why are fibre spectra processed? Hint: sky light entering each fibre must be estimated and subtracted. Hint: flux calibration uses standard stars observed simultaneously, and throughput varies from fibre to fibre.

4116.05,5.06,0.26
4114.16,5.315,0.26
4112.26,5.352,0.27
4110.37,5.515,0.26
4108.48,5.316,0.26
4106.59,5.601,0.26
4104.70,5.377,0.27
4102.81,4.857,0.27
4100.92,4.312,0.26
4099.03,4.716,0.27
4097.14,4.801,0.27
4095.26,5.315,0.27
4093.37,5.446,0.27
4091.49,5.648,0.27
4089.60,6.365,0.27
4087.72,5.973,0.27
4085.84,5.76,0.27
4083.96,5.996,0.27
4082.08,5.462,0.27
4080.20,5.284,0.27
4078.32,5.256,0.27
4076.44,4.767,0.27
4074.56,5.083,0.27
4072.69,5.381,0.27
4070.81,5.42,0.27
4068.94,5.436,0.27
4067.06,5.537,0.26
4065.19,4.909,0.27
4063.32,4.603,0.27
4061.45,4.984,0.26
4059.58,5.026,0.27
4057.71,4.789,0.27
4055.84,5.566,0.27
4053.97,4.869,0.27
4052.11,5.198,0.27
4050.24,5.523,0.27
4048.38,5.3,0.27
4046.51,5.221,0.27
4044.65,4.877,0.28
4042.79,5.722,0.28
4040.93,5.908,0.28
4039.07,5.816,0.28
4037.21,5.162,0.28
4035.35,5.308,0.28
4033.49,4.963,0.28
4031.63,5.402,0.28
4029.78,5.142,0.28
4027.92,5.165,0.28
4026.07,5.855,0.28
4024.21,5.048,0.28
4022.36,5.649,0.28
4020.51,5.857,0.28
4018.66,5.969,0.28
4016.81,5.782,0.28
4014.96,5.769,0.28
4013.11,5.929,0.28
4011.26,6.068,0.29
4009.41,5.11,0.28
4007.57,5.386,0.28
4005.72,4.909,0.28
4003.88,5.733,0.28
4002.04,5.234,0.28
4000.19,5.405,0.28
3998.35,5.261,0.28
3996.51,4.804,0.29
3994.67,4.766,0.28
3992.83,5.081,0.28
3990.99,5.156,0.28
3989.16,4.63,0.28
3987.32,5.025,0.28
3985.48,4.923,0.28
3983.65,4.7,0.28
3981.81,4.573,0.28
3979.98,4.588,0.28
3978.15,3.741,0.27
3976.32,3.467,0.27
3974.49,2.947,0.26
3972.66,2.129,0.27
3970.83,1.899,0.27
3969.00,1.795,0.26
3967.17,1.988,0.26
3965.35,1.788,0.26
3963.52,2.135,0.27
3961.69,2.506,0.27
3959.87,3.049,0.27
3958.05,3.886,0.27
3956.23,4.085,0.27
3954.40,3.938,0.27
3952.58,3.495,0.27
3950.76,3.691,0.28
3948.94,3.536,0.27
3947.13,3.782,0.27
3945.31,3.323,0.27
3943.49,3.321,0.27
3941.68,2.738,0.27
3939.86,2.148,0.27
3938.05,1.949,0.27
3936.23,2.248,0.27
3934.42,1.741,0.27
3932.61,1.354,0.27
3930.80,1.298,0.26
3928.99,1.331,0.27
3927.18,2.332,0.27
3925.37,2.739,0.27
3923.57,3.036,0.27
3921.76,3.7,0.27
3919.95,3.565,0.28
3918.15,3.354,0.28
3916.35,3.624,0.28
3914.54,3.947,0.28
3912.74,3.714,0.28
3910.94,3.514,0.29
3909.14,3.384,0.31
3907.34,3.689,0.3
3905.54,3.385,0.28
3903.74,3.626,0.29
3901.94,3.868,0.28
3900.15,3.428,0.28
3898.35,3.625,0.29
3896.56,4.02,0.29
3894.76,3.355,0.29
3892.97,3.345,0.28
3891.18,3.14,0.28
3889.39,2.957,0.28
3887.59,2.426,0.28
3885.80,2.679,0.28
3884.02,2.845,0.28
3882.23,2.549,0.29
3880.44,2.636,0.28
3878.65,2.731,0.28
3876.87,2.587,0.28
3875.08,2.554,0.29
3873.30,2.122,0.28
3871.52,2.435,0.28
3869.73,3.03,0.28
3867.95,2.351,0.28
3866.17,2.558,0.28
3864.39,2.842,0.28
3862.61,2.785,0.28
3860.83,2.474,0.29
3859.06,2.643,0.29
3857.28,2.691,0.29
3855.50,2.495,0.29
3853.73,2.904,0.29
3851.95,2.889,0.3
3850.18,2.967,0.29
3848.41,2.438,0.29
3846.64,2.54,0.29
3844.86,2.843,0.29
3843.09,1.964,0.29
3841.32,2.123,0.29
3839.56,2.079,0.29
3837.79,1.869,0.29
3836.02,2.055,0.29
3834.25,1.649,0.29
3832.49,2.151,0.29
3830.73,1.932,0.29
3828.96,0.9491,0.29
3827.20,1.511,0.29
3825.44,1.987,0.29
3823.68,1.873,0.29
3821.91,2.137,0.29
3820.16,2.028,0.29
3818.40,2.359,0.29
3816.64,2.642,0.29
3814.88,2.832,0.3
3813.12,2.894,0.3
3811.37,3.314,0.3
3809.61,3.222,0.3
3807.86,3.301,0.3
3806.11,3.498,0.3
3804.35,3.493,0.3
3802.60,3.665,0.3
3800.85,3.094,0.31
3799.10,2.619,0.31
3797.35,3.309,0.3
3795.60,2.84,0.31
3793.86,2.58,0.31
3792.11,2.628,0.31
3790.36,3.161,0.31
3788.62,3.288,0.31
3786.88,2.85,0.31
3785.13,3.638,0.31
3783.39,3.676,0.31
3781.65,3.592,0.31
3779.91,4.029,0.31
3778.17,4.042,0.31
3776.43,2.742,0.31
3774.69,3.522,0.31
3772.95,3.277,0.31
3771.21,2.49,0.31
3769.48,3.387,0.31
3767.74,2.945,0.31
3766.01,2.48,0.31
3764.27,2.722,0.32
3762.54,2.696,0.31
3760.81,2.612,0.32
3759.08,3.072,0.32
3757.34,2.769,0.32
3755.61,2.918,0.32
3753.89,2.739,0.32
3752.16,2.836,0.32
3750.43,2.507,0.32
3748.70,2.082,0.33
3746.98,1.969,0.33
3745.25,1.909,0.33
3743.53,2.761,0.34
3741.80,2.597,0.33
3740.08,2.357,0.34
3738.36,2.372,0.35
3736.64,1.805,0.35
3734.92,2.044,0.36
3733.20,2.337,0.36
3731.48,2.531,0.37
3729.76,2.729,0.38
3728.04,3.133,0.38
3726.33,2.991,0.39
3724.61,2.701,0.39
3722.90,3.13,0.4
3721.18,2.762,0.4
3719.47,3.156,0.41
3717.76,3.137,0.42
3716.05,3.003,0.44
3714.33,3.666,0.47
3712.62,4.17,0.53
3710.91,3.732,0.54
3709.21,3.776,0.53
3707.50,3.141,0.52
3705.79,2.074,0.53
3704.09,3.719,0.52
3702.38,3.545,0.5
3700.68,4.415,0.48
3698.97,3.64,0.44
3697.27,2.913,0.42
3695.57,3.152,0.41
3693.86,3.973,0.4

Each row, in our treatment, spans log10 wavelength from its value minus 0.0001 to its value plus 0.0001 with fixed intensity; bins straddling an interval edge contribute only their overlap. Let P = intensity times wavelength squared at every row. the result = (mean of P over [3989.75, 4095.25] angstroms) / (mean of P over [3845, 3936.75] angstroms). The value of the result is 2.02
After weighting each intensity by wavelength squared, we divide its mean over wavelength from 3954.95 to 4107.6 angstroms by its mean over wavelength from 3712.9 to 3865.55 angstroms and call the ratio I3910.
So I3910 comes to 2.04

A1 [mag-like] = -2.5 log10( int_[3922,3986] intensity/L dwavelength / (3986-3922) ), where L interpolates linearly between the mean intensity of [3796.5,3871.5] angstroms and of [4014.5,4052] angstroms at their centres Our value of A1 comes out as 0.43 mag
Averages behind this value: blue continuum 2.55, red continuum 5.46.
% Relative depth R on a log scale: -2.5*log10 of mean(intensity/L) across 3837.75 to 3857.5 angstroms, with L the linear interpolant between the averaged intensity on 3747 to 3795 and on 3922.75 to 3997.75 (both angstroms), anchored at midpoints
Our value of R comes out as 0.23 mag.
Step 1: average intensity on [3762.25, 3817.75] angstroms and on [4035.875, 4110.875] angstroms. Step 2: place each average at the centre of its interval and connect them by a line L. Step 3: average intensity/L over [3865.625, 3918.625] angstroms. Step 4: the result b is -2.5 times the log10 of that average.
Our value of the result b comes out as 0.25 mag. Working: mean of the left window 3.14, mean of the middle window 3.12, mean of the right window 5.3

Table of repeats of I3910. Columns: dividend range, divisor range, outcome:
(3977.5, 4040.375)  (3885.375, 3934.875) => 1.79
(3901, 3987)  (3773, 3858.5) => 1.22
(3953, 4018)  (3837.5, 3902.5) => 1.63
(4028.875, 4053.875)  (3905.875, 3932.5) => 1.87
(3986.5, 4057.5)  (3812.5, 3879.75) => 2.47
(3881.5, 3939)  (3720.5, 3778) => 1.21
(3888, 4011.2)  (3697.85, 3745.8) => 1.34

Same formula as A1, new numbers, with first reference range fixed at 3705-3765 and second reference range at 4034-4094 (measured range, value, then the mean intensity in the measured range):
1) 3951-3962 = 0.26 mag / 3.56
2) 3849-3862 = 0.34 mag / 2.72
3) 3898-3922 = 0.15 mag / 3.6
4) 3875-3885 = 0.42 mag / 2.66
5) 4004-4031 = -0.11 mag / 5.55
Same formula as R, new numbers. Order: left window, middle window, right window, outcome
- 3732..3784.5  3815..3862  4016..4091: 0.48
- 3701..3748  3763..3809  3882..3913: -0.05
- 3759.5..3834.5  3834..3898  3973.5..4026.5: 0.34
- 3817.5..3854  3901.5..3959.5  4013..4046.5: 0.21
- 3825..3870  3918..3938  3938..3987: 0.24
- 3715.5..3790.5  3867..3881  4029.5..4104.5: 0.43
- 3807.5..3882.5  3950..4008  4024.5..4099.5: 0.08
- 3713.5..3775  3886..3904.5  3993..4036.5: 0.25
